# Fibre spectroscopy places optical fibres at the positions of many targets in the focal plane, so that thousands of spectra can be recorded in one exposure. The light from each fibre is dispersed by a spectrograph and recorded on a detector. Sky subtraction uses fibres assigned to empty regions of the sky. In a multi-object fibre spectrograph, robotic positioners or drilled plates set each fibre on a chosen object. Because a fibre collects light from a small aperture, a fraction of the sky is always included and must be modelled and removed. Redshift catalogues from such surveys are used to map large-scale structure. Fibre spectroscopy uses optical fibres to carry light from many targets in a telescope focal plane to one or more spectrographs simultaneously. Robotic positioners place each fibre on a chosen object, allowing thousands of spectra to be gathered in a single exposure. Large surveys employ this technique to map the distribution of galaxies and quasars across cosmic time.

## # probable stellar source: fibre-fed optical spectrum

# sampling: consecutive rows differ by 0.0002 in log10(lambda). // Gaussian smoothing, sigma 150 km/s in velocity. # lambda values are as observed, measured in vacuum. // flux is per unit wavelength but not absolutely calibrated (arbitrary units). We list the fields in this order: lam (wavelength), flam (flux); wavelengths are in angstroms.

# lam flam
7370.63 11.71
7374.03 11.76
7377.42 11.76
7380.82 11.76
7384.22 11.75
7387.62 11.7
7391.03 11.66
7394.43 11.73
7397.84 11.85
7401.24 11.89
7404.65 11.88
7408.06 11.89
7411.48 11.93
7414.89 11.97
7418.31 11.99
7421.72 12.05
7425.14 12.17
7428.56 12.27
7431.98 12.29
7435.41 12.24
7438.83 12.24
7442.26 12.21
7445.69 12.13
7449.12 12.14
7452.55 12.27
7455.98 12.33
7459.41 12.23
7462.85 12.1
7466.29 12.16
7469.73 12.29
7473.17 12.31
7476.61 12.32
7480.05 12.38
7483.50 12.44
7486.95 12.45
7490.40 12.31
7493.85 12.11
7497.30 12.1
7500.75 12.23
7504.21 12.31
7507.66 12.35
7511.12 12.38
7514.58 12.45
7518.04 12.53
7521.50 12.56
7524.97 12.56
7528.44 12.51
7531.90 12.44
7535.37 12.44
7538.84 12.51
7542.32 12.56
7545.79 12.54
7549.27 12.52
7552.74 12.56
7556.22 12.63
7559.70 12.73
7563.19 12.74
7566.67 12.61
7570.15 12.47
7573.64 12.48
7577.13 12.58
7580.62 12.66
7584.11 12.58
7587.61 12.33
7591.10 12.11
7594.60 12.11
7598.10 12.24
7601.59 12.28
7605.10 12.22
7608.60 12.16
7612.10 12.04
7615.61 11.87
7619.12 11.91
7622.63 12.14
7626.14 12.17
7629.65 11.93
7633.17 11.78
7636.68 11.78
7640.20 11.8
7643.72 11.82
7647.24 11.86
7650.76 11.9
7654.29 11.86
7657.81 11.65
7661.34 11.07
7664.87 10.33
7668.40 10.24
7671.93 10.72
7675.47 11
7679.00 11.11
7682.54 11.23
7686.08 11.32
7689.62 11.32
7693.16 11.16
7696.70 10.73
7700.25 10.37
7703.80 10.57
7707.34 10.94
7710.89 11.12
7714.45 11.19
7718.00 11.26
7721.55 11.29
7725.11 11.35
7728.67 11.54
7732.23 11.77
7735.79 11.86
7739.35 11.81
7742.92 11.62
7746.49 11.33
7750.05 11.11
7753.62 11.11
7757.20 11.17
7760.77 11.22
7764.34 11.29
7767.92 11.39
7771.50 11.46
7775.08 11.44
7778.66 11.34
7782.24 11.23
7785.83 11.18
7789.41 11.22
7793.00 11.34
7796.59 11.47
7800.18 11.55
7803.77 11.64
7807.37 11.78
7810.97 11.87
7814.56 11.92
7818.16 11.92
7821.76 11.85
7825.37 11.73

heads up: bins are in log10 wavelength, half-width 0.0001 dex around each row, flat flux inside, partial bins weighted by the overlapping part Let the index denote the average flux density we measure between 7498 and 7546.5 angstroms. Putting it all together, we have 12.4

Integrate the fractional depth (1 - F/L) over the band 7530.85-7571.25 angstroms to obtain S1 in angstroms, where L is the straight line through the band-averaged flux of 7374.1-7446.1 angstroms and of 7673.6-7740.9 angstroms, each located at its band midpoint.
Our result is -3.4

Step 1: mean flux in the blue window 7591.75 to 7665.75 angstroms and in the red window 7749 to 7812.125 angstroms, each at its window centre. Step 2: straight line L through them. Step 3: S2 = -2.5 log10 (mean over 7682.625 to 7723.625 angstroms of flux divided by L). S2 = 0.06 mag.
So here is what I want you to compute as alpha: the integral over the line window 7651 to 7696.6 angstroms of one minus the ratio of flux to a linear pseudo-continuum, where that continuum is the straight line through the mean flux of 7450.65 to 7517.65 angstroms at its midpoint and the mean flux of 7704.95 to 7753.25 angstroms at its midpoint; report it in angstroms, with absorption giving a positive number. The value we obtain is 1.9 angstroms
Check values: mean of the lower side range 12.3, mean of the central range 11.1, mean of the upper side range 11.4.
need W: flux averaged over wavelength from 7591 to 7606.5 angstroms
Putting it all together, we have 12.2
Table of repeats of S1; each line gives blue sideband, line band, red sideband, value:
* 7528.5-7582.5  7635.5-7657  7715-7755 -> 0.31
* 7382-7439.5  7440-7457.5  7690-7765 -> -0.50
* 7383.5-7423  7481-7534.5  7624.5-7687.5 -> -3.24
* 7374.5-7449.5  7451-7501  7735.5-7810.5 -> -1.68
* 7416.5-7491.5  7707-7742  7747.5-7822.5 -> 0.46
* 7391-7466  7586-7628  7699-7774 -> -1.86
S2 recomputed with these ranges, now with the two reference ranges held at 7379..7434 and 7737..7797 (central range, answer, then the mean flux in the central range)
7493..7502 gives -0.03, 12.2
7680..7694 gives 0.02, 11.3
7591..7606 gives -0.05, 12.2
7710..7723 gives 0.02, 11.2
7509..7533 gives -0.07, 12.5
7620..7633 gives -0.04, 12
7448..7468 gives -0.03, 12.2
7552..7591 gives -0.08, 12.6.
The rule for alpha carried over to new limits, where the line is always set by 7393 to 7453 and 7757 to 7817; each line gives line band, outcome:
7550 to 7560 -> -0.7 angstroms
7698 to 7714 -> 1.1 angstroms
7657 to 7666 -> 0.5 angstroms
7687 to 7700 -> 0.7 angstroms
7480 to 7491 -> -0.4 angstroms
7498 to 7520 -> -0.8 angstroms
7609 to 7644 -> -0.6 angstroms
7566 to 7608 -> -2.1 angstroms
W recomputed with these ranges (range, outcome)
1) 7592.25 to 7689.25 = 11.6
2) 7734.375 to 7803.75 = 11.4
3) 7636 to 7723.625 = 11.2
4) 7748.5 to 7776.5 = 11.3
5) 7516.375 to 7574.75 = 12.6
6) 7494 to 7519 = 12.3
